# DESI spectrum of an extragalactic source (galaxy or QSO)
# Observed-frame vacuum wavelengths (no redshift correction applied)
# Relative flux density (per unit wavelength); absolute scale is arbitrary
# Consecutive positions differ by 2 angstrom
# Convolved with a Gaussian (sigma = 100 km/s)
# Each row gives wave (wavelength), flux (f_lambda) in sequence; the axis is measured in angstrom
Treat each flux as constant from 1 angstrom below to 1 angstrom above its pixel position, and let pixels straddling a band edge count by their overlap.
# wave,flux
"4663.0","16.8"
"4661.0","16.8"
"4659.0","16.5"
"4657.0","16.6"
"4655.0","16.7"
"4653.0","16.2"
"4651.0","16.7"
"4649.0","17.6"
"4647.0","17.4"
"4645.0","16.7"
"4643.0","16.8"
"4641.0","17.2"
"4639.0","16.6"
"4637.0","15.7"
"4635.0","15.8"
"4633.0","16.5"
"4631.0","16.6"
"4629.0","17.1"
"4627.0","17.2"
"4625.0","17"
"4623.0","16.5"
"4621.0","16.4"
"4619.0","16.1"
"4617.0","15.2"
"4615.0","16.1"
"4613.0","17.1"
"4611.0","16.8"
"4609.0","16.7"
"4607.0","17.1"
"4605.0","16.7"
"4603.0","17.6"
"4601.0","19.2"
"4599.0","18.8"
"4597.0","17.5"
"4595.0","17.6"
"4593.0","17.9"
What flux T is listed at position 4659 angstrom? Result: 16.5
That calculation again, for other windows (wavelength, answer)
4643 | 16.8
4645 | 16.7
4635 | 15.8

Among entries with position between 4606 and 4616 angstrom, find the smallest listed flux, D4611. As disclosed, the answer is 16.1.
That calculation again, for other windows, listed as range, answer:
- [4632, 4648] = 15.7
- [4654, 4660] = 16.5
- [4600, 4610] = 16.7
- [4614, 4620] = 15.2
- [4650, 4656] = 16.2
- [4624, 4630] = 17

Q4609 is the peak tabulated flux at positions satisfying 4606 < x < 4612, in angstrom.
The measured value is 17.1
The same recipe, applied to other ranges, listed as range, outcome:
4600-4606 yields 19.2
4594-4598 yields 17.6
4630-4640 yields 16.6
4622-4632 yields 17.2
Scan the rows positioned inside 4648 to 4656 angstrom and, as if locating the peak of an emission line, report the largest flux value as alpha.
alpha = 17.6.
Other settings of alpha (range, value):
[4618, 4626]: 17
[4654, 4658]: 16.7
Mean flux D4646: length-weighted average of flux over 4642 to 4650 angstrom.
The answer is 17.1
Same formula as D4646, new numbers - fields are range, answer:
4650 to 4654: 16.4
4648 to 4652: 17.1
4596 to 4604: 18.3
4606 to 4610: 16.9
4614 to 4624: 16.1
